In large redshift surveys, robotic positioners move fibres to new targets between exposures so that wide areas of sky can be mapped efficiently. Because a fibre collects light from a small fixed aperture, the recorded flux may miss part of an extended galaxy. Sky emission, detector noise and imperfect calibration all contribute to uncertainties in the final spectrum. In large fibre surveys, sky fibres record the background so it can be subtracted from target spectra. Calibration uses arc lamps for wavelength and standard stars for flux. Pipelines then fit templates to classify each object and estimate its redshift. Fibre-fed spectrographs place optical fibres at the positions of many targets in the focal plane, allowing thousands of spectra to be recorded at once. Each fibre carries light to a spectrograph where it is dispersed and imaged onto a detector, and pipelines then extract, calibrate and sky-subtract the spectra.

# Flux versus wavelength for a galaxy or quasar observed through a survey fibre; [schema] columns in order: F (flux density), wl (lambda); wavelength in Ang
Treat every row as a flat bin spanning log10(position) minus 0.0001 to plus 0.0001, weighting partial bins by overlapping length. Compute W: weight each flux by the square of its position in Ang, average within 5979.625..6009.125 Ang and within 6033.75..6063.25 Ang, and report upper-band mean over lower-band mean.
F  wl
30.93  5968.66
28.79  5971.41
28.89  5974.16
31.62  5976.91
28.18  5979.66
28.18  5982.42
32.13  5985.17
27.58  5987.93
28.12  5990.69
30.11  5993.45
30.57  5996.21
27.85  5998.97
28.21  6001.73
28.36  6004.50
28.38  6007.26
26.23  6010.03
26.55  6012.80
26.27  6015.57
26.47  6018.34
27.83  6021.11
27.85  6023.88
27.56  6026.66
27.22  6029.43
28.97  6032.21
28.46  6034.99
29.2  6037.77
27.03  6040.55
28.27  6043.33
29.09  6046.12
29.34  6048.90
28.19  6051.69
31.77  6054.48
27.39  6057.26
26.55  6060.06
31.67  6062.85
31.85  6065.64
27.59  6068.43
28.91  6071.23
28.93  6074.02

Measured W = 1.0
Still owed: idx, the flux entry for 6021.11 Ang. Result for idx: 27.83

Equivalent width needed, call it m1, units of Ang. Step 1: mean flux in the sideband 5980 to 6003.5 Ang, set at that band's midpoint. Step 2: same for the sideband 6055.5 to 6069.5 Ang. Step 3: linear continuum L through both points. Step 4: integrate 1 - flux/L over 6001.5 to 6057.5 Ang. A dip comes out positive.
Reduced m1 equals 2.01 Ang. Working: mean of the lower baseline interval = 29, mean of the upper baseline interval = 29.1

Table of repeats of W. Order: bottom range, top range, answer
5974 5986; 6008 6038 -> 0.94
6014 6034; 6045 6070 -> 1.08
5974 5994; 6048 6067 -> 1.03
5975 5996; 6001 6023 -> 0.93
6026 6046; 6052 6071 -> 1.05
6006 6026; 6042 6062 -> 1.07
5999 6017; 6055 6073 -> 1.08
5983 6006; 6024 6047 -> 0.98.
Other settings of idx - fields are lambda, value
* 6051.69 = 28.19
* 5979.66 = 28.18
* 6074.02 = 28.93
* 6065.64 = 31.85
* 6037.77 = 29.2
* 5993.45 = 30.11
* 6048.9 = 29.34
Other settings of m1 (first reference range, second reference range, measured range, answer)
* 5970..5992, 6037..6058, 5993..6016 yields 0.8 Ang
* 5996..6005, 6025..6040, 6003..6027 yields 0.9 Ang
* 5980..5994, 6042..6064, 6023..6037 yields 0.5 Ang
